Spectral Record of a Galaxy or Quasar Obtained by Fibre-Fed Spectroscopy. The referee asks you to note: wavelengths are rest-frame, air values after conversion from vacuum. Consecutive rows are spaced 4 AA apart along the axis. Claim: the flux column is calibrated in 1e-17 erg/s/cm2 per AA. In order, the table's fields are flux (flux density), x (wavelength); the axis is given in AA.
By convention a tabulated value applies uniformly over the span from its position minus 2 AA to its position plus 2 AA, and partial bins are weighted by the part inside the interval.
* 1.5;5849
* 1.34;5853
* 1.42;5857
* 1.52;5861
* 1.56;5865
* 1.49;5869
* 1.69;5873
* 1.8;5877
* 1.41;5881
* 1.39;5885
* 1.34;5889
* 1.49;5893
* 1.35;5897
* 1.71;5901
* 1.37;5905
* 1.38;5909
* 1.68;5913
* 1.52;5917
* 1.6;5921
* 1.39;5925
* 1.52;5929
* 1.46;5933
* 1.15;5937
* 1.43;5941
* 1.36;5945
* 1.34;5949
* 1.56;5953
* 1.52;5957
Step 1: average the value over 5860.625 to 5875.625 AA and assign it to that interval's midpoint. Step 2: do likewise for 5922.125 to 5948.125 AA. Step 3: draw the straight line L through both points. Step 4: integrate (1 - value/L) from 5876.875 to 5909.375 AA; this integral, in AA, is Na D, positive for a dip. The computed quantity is 1.12 AA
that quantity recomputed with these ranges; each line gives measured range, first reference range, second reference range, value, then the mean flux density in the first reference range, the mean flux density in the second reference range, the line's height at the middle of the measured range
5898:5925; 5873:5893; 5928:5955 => -1.3 AA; 1.51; 1.4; 1.45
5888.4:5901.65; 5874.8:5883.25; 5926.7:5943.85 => 0.7 AA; 1.6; 1.39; 1.54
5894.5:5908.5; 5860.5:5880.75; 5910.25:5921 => 1.1 AA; 1.6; 1.58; 1.59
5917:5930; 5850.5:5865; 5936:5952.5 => -1.2 AA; 1.45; 1.35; 1.38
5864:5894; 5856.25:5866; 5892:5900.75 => -0.7 AA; 1.5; 1.47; 1.49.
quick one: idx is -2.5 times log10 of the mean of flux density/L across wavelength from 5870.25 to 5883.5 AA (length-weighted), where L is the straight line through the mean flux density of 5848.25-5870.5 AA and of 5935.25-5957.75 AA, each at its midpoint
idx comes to -0.11 mag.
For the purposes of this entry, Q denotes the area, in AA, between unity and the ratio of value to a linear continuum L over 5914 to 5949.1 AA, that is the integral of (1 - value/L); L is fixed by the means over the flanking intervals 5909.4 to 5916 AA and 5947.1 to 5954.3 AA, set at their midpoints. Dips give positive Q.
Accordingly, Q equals 1.93 AA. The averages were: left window 1.58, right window 1.44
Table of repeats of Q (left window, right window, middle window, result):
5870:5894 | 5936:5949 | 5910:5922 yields -1.43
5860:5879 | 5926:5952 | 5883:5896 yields 1.23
